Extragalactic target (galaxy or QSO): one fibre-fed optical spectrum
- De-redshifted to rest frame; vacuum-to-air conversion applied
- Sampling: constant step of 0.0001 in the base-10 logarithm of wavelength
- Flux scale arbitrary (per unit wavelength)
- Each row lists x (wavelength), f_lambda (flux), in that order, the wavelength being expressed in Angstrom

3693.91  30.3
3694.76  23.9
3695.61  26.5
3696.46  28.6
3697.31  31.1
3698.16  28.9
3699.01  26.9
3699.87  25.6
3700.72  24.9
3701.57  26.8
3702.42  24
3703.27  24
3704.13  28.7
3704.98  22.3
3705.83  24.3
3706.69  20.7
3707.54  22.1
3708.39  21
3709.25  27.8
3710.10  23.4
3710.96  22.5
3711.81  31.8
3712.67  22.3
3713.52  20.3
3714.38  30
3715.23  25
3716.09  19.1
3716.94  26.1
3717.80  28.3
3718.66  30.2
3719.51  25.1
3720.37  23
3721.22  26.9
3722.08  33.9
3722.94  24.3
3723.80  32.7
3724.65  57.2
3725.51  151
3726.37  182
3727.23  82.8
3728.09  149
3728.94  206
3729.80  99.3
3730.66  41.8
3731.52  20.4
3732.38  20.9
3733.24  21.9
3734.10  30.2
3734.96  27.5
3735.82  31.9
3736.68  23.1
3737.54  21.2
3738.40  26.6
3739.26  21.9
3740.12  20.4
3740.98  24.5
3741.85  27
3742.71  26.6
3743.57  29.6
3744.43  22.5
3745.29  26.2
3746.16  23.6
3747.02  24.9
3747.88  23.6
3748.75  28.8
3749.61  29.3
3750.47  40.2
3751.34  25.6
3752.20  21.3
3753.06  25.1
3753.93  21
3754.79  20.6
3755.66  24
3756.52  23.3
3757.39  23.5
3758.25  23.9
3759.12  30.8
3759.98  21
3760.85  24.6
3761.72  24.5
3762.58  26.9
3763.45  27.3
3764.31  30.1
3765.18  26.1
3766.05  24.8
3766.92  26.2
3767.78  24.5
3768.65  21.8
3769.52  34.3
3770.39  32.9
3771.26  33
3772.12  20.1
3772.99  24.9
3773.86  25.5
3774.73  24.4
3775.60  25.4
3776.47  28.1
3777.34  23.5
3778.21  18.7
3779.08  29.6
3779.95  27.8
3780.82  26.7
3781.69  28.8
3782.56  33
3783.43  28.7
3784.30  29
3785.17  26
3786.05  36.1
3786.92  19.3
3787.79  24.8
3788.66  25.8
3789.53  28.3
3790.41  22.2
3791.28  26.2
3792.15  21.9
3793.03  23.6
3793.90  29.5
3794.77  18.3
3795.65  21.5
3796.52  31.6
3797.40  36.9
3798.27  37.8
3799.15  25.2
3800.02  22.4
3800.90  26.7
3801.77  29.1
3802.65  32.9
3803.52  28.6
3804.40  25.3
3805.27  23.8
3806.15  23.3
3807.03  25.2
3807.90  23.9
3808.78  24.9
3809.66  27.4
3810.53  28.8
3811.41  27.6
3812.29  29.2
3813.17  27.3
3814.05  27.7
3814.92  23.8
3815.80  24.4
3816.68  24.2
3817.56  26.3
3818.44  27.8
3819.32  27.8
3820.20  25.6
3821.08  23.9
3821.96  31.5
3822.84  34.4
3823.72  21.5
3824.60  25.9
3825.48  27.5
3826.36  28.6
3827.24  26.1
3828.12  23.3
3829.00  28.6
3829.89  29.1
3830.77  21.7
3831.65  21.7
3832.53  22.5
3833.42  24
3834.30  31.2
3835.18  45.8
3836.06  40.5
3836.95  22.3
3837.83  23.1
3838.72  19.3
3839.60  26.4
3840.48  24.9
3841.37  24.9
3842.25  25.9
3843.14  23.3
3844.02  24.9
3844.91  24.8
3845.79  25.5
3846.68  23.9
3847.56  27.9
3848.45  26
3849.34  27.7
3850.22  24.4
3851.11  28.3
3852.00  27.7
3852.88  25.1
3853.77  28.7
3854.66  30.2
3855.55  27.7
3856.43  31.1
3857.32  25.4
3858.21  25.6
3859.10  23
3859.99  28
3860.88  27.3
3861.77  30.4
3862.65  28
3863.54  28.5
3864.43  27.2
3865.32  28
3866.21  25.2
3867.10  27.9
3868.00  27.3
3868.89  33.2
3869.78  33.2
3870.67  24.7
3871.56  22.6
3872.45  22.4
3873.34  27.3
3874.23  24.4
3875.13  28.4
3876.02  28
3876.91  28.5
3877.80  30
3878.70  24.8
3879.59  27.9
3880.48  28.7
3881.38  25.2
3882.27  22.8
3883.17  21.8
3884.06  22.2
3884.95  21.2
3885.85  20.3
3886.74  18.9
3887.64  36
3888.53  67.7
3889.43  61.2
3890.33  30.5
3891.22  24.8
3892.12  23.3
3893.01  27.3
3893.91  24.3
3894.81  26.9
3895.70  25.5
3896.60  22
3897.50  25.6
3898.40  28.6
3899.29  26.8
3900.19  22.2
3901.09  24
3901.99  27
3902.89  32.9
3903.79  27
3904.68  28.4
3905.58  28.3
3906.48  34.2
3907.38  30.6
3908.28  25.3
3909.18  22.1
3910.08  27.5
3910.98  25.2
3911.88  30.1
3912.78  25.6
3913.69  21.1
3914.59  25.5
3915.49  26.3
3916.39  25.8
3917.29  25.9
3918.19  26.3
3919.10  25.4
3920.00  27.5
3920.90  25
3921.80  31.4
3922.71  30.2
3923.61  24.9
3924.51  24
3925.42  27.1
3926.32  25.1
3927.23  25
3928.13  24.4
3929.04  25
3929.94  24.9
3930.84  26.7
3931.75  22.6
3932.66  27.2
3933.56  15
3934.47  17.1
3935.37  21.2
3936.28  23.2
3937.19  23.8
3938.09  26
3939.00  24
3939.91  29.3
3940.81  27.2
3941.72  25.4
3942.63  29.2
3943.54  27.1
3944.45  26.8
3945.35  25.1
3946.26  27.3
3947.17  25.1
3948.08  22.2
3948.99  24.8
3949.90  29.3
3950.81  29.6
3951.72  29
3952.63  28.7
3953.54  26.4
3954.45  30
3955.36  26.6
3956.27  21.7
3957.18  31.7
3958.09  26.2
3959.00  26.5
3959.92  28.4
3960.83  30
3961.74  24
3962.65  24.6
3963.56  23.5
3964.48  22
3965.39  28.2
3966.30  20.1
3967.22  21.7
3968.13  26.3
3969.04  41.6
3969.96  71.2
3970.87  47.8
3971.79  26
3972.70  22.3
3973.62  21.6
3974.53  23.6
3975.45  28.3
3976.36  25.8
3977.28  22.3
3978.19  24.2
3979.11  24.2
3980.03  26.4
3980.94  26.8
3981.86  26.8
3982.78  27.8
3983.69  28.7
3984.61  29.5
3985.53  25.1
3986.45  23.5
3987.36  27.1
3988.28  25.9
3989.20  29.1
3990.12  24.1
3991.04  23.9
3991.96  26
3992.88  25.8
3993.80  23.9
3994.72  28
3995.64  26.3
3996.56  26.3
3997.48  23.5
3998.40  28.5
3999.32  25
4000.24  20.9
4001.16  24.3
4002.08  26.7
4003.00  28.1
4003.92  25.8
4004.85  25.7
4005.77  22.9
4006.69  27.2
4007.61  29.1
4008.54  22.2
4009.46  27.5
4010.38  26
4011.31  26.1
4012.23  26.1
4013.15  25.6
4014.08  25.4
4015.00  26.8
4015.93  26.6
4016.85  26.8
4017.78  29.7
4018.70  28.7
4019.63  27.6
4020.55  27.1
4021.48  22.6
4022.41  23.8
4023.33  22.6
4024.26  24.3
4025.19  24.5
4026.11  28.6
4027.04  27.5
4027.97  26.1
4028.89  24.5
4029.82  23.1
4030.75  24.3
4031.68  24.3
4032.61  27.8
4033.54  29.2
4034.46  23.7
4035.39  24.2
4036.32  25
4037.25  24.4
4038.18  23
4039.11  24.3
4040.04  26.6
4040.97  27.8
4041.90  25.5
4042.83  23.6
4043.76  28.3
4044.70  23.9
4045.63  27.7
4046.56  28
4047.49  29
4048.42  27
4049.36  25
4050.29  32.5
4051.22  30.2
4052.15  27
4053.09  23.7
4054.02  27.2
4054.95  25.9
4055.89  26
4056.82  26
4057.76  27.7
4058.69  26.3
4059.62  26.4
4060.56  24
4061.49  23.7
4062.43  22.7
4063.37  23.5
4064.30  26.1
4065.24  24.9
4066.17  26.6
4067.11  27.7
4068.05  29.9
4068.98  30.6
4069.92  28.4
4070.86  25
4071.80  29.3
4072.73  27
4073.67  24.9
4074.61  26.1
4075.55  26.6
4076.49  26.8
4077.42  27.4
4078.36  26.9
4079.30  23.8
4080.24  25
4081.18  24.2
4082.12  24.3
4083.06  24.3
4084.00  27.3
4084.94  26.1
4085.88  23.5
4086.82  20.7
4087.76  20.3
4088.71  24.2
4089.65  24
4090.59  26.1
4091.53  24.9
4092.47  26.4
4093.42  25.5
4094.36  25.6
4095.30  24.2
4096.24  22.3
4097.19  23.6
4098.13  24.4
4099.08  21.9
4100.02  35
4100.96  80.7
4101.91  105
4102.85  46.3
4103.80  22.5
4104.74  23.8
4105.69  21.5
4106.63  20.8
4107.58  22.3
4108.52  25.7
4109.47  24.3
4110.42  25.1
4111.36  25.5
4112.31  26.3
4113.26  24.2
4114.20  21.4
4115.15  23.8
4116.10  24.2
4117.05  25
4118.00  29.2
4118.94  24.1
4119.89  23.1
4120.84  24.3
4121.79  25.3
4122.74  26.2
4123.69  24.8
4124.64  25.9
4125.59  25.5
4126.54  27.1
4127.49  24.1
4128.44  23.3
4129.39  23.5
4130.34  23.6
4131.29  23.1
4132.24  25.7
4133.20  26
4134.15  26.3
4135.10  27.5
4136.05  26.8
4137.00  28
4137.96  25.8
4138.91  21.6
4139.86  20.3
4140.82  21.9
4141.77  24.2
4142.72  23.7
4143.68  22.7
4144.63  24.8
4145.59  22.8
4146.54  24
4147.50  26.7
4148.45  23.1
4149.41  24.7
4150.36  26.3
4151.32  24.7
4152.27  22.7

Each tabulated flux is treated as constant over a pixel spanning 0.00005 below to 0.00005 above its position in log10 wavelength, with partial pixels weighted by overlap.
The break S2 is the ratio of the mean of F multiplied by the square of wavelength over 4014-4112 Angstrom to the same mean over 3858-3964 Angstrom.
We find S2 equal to 1.1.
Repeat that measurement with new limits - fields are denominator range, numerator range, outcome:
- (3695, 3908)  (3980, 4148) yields 1.02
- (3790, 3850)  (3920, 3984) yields 1.08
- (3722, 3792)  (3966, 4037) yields 0.86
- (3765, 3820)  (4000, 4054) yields 1.10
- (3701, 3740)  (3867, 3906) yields 0.73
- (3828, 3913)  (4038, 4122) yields 1.10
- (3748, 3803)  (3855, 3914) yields 1.10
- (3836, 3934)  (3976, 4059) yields 1.03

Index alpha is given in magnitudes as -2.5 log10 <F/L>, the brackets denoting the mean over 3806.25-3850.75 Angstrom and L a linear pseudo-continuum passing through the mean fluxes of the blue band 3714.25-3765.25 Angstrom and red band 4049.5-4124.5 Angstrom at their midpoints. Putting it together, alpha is 0.32 mag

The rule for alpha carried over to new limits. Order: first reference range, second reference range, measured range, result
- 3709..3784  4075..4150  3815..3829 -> 0.23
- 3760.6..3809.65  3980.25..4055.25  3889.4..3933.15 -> -0.01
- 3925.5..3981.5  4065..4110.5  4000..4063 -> 0.07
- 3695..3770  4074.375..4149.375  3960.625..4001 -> 0.08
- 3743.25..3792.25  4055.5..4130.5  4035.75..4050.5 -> 0.03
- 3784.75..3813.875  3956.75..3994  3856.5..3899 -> -0.03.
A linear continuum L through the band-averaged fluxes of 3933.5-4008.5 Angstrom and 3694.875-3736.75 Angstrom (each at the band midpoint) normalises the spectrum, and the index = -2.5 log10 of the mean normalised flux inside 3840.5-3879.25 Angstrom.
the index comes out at 0.22 mag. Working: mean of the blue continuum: 41.4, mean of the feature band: 26.9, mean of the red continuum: 26.6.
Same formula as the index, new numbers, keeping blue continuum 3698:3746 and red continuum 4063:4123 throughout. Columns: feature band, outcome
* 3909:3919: 0.28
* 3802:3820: 0.34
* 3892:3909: 0.24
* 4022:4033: 0.18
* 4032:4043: 0.15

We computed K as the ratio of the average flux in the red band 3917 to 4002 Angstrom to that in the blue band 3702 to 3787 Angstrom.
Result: 0.79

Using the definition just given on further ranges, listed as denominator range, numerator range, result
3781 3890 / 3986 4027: 0.94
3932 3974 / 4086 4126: 1.04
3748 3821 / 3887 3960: 1.03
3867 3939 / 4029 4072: 0.98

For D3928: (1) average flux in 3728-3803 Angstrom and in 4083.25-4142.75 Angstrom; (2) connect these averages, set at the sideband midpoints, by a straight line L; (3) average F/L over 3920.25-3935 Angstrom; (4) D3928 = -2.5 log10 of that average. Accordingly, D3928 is 0.16 mag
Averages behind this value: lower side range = 30.1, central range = 24.7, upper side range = 27.1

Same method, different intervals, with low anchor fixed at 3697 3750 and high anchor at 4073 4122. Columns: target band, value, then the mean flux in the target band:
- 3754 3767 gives 0.42 mag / 25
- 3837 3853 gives 0.34 mag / 25.2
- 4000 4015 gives 0.17 mag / 25.7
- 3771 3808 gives 0.33 mag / 26.6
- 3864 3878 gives 0.23 mag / 27.3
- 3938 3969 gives 0.19 mag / 26.5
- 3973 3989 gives 0.20 mag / 25.8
